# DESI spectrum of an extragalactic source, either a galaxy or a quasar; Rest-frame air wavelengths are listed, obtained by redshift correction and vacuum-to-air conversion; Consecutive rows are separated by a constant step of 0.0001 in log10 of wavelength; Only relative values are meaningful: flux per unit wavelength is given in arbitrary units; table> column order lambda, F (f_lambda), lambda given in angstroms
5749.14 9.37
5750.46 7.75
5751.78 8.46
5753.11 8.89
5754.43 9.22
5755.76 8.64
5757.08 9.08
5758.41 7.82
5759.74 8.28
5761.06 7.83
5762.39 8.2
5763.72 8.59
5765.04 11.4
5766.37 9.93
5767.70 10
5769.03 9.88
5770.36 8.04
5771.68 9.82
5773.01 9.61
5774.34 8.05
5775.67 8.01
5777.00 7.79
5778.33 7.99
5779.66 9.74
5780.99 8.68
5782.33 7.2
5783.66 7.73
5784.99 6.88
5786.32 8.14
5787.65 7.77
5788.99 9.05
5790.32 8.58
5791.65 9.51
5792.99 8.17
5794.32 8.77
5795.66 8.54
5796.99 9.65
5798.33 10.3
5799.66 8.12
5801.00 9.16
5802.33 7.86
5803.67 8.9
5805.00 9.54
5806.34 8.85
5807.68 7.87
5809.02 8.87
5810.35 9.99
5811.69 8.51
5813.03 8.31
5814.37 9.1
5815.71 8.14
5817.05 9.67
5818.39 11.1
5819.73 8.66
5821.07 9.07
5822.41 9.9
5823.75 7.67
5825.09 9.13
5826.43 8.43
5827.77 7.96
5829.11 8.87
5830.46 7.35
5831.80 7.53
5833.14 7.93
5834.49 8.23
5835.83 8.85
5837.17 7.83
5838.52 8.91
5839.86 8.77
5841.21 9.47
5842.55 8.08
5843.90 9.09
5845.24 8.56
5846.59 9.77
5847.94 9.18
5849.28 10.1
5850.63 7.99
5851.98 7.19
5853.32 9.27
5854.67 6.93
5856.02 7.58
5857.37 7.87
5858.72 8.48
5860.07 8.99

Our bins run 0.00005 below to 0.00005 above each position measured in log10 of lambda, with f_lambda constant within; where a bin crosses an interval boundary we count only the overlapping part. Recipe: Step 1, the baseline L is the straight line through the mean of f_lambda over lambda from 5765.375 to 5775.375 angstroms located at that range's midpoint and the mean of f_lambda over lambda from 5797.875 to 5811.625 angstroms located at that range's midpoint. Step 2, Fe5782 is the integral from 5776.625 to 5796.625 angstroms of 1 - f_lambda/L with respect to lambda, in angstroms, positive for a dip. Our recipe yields 1.8 angstroms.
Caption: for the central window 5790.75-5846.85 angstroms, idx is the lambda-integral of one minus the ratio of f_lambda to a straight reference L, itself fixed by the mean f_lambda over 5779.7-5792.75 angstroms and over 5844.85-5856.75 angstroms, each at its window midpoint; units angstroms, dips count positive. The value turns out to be -2.7 angstroms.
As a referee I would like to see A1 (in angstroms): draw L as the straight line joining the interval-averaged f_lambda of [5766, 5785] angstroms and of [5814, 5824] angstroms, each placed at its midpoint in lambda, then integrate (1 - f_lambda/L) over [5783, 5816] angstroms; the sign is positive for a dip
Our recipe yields 1.2 angstroms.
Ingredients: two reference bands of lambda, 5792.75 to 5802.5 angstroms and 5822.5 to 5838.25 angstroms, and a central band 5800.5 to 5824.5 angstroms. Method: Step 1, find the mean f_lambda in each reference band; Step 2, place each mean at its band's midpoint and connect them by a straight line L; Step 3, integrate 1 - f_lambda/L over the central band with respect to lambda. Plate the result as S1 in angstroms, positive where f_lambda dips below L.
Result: -0.99 angstroms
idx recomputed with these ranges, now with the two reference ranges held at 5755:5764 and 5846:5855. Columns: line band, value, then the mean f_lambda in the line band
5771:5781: -0.4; 8.72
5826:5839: 0.7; 8.17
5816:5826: -0.8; 9.25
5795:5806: -0.7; 9.01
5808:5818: -0.5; 8.96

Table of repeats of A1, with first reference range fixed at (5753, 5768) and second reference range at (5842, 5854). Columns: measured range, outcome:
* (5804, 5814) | 0.0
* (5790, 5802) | -0.1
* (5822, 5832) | 0.6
